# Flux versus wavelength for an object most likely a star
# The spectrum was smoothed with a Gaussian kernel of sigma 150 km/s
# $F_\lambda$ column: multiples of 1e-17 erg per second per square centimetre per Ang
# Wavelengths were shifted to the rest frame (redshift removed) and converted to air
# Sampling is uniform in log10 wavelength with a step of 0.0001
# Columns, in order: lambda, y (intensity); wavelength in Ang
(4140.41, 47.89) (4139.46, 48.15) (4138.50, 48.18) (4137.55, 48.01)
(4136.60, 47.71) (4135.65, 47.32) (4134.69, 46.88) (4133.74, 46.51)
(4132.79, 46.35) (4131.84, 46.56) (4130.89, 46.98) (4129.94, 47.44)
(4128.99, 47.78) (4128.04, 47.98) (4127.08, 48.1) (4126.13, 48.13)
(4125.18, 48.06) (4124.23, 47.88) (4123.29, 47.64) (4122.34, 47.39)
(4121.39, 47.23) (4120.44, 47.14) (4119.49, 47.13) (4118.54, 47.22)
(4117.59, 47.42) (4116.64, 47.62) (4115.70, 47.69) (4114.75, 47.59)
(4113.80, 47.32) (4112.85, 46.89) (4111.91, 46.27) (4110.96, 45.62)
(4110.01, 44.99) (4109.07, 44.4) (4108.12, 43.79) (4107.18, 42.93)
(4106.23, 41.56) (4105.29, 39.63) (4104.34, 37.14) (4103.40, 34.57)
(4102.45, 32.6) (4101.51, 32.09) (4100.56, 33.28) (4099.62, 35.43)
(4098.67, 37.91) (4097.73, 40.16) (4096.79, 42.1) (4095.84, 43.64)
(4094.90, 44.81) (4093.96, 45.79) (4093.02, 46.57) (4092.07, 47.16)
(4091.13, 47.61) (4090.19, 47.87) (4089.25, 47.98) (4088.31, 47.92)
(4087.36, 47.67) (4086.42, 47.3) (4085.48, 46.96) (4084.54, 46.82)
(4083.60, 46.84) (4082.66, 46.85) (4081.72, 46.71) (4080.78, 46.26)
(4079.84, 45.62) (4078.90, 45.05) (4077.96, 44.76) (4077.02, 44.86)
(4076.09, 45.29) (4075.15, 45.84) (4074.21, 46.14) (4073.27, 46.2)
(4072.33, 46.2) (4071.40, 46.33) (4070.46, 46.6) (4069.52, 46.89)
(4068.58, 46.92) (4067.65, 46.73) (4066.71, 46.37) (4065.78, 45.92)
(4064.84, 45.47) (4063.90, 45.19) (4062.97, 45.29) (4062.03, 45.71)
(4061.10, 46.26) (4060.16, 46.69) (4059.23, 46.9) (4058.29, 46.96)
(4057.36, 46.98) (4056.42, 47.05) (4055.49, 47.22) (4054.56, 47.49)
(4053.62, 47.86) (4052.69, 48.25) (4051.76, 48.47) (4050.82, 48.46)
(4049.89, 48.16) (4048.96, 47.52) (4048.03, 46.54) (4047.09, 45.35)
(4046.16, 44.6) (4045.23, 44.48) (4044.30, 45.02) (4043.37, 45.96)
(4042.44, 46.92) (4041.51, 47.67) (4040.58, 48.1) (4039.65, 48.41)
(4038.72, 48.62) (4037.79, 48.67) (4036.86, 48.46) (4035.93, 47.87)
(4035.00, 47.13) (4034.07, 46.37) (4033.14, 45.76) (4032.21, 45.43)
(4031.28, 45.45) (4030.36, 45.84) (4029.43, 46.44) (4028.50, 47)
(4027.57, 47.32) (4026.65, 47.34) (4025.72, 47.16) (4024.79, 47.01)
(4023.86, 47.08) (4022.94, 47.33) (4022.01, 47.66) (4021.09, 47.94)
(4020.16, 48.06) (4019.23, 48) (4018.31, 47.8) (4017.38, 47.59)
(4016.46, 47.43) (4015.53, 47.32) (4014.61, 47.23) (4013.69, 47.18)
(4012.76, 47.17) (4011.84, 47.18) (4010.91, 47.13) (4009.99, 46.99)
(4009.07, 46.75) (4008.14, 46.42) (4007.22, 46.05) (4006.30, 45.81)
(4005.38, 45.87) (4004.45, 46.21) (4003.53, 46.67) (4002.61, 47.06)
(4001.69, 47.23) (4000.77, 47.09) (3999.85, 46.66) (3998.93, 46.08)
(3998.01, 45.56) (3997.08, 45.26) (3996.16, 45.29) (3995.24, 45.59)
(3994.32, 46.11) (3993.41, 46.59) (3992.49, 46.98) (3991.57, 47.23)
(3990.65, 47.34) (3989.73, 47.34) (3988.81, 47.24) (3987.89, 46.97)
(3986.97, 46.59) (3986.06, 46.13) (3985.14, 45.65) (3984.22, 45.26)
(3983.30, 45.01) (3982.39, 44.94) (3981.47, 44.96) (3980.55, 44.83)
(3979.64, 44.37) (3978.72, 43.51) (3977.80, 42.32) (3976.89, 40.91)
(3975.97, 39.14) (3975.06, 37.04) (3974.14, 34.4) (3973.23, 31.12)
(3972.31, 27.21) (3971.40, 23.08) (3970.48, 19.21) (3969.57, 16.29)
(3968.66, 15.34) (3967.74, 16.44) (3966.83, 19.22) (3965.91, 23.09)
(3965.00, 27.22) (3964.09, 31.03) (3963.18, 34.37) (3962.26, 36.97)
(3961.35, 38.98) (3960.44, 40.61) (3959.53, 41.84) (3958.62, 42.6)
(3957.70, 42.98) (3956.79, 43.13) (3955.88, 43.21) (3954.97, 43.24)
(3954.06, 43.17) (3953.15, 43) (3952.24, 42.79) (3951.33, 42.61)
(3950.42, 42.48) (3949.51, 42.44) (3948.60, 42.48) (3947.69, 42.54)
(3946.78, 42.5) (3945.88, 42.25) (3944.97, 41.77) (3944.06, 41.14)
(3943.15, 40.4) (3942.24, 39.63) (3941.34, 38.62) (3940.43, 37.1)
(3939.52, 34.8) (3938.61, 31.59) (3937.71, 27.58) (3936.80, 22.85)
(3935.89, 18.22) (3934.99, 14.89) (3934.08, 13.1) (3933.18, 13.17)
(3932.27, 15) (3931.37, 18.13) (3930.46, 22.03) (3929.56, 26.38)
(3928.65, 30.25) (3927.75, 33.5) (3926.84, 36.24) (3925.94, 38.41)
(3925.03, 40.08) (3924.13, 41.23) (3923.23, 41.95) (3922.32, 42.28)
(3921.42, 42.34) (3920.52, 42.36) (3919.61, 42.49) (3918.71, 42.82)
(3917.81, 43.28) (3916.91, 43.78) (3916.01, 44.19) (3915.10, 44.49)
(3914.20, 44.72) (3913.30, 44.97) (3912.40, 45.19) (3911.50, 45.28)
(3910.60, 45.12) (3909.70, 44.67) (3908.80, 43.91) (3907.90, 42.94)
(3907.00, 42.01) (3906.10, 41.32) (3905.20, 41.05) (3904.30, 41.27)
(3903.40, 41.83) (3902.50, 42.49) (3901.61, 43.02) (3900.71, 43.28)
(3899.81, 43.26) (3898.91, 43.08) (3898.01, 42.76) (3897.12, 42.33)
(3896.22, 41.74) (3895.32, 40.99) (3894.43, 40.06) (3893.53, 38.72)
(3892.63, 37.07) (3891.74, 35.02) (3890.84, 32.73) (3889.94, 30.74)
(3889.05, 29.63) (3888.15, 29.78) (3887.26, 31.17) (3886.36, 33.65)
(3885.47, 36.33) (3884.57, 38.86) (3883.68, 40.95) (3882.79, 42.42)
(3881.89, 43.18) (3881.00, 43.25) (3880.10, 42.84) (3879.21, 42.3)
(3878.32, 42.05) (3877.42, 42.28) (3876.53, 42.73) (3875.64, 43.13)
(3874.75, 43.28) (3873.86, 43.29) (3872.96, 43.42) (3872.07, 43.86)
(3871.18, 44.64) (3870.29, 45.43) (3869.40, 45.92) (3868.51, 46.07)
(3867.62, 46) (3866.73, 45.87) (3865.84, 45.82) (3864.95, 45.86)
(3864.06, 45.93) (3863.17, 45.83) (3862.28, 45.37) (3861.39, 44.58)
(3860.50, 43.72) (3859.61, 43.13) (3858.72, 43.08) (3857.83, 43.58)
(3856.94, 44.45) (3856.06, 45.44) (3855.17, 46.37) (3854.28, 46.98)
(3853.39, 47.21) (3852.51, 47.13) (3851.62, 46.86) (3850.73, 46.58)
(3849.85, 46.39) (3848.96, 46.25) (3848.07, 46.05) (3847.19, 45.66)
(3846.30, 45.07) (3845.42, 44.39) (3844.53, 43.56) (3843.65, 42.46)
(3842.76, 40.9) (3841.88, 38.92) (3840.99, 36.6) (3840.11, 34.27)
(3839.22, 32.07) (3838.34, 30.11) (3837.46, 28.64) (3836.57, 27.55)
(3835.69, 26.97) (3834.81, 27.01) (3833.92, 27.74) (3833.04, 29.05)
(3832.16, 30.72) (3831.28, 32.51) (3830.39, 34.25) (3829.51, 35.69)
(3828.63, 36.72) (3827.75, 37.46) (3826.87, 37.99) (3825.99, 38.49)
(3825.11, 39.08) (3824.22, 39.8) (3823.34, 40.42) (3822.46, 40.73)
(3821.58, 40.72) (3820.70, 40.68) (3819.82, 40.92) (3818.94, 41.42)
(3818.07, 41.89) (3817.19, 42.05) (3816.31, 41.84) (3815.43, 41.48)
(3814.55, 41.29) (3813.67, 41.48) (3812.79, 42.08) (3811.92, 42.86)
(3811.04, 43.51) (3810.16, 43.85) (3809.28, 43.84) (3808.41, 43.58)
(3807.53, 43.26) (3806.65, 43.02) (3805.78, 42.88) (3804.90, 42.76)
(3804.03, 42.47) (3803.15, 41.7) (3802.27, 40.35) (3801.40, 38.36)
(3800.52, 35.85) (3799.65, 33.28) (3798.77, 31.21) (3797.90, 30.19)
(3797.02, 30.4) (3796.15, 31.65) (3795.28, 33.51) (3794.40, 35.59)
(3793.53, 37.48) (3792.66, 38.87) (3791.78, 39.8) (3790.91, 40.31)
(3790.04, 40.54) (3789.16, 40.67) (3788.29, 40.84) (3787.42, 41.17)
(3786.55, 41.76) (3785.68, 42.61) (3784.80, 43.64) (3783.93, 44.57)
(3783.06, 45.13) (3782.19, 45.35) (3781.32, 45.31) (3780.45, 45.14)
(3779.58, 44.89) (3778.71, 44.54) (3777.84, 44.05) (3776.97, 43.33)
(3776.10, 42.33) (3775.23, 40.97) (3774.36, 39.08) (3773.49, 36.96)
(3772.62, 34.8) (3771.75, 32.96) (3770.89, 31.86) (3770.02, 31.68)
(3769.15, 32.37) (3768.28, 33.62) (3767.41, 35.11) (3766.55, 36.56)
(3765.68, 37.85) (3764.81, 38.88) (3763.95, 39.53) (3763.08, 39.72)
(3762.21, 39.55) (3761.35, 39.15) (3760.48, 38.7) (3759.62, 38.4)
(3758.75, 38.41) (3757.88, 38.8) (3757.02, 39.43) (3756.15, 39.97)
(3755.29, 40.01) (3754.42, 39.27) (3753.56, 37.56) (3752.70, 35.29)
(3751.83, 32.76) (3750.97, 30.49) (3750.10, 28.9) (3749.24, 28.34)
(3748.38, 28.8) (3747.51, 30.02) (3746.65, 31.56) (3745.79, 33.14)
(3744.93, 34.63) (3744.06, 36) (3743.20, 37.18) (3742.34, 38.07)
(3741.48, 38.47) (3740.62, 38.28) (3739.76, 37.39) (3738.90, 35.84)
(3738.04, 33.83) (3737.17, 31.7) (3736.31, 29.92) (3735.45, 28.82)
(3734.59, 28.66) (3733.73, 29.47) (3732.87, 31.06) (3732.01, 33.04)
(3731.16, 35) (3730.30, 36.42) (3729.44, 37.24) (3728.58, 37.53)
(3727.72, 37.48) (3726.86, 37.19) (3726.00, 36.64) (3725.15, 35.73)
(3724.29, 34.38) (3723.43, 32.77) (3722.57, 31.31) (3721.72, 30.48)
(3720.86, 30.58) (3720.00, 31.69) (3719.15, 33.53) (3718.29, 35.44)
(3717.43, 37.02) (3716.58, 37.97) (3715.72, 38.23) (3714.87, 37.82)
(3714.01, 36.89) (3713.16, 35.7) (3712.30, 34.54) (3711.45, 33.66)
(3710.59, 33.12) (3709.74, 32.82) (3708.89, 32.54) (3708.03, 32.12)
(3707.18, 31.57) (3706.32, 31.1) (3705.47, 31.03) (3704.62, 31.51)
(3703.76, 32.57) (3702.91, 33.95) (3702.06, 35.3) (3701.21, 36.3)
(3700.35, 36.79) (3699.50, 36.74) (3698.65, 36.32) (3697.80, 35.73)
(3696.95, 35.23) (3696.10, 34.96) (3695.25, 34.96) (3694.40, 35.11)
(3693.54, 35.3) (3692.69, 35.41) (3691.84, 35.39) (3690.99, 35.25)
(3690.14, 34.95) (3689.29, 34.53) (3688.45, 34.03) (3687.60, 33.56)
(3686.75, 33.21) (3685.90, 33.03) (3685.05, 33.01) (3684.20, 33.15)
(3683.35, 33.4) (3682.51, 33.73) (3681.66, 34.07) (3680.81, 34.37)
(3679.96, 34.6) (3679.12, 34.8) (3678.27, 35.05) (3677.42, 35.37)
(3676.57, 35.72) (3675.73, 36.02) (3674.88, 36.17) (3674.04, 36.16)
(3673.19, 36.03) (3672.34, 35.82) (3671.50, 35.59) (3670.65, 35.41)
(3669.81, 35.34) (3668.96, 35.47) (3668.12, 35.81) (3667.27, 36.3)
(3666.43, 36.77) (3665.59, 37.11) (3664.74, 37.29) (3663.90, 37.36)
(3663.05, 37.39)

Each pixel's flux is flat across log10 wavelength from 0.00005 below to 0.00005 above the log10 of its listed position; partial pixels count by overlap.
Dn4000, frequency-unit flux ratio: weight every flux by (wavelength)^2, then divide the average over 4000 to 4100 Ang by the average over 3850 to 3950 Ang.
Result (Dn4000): 1.3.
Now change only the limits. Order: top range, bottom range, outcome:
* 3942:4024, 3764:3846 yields 1.19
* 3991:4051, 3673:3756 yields 1.60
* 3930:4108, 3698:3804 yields 1.34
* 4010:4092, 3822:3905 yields 1.28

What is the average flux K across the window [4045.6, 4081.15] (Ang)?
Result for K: 46.4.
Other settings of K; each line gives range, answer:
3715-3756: 34.2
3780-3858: 39.8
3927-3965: 34.7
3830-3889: 40.8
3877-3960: 38.4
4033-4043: 47.7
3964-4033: 42.6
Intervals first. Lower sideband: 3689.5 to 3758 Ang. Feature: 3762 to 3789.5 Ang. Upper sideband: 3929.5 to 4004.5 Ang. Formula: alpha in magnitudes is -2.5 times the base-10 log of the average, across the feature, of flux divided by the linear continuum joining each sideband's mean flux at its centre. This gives -0.14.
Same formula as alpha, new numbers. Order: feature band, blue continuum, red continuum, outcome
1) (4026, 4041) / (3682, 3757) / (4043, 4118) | -0.08 mag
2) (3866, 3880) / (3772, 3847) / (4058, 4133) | -0.10 mag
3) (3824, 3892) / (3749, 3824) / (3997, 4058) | 0.04 mag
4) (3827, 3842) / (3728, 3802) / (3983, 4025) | 0.23 mag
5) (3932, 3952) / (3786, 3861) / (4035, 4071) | 0.29 mag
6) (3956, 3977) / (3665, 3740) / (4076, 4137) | 0.30 mag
